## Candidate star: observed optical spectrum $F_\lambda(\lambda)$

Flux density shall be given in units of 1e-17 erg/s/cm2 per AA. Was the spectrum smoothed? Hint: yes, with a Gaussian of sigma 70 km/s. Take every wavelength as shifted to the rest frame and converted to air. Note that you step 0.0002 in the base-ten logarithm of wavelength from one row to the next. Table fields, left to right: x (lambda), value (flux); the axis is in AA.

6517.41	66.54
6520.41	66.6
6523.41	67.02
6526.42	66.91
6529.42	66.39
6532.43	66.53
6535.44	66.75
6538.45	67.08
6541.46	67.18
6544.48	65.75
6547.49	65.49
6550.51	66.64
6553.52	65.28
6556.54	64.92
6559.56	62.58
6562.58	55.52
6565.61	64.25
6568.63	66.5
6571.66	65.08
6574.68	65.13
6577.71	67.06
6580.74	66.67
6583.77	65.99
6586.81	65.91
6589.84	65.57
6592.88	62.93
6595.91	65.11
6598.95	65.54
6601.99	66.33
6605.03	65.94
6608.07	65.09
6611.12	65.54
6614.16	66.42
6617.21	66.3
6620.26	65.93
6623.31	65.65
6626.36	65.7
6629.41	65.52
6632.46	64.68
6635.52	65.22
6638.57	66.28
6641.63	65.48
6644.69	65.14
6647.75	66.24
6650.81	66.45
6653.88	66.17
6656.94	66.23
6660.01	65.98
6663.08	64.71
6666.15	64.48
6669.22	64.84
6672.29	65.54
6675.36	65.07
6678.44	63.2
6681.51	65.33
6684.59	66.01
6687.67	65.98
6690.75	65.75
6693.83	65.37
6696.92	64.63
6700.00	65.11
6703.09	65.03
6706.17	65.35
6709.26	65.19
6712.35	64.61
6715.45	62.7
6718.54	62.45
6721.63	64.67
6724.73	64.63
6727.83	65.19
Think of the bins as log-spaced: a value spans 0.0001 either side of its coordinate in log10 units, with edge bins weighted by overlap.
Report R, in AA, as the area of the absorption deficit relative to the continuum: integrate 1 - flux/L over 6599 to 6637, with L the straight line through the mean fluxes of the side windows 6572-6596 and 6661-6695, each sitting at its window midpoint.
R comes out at -0.2 AA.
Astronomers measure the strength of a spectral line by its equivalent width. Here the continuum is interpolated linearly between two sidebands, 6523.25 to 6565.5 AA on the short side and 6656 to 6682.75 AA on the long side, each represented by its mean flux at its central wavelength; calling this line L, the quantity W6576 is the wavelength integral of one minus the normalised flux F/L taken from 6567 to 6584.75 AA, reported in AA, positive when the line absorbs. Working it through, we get -0.3 AA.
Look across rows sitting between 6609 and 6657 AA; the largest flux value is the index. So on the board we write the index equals 66.45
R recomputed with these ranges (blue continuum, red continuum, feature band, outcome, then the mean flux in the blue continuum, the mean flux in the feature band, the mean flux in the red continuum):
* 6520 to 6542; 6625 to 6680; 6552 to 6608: 1.21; 66.8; 64.8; 65.4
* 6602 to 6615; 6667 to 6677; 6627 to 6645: 0.02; 65.8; 65.4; 65.1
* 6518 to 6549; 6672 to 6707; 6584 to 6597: 0.21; 66.6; 65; 65.2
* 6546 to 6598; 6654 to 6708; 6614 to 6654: -0.45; 64.8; 65.8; 65.2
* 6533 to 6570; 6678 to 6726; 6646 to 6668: -0.31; 64.9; 65.7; 64.8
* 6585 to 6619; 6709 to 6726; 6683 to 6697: -0.29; 65.5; 65.6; 63.9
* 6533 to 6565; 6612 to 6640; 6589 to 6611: 0.06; 64.7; 65.2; 65.8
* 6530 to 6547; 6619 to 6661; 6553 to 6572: 0.89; 66.6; 63.2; 65.8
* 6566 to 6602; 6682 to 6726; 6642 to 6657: -0.19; 65.6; 66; 64.8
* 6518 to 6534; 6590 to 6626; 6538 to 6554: 0.04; 66.7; 66.3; 65.5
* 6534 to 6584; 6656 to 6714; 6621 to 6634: -0.05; 65.1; 65.4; 65.2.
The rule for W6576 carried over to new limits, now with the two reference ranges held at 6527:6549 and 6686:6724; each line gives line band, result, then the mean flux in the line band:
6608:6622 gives -0.1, 65.9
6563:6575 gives 0.3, 64.4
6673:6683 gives 0.1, 64.6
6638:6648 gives 0.0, 65.7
